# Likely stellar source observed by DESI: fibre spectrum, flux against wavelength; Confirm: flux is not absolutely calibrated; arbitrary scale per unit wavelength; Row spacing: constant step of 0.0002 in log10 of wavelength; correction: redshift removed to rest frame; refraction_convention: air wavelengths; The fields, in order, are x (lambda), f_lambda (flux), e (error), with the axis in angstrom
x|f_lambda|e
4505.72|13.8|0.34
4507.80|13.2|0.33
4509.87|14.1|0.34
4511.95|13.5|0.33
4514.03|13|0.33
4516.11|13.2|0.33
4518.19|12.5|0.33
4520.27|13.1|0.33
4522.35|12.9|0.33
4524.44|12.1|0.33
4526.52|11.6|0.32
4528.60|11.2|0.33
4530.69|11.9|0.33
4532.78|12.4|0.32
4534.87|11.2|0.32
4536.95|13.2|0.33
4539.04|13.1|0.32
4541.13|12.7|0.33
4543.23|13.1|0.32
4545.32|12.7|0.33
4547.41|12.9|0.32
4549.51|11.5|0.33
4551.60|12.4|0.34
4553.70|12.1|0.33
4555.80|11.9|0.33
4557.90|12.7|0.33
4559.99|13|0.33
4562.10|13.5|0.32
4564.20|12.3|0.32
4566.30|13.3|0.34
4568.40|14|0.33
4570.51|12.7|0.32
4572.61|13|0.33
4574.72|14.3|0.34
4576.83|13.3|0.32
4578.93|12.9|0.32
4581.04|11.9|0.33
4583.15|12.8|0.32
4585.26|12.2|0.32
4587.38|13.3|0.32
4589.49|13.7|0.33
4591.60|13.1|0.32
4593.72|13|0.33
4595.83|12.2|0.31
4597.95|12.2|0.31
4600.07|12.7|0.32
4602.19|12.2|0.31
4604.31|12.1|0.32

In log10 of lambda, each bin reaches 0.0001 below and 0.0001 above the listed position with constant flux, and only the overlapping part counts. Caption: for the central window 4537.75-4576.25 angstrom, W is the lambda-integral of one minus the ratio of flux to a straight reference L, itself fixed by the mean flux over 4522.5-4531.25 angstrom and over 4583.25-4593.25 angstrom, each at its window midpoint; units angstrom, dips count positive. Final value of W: -1.4 angstrom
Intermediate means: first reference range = 11.8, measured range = 12.9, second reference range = 13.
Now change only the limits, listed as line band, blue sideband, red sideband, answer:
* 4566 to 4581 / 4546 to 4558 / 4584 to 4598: -0.8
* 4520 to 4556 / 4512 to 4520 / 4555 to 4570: 1.8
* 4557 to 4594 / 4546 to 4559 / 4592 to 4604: -2.1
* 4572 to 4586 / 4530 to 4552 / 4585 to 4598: -0.1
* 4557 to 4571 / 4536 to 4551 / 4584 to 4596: -0.3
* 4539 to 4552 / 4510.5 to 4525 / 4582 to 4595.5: 0.4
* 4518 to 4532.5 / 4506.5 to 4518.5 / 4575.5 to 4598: 1.1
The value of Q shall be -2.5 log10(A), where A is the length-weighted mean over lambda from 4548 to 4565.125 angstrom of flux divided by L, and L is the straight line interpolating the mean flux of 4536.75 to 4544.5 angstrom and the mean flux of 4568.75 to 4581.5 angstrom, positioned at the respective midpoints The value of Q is 0.05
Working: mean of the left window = 13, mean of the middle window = 12.4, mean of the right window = 13.1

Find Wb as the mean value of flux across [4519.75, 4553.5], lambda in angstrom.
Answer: 12.4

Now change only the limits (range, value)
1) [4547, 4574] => 12.7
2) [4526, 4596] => 12.7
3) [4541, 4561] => 12.5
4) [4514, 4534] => 12.3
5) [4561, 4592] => 13.1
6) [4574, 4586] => 12.9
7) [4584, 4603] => 12.7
